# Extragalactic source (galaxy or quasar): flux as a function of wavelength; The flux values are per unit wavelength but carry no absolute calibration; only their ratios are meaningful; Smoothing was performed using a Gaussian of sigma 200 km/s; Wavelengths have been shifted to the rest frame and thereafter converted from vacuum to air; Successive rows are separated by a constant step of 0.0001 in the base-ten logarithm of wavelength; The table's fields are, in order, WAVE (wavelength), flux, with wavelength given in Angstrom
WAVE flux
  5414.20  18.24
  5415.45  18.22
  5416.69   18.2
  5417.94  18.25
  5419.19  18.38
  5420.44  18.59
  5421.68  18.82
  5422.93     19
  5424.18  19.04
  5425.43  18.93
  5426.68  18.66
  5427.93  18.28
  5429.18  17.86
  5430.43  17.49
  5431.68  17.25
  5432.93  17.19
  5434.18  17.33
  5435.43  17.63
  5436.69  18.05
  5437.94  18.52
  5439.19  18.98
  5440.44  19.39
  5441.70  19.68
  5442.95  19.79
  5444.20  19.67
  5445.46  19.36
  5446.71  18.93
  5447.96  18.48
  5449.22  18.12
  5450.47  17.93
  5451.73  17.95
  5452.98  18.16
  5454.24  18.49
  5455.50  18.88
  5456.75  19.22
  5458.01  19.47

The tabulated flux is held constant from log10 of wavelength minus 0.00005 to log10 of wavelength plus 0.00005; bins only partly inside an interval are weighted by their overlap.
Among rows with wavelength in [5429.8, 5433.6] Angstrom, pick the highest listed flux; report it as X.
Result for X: 17.49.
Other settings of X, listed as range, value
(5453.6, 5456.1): 18.88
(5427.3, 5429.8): 18.28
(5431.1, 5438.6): 18.52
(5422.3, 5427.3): 19.04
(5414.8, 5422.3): 18.82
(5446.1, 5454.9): 18.93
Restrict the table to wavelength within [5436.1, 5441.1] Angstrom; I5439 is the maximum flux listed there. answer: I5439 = 19.39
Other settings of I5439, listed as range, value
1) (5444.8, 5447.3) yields 19.36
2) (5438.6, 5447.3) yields 19.79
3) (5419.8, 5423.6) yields 19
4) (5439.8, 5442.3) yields 19.68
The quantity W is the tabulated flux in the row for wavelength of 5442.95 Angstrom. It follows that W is 19.79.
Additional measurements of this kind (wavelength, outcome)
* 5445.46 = 19.36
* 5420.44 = 18.59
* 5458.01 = 19.47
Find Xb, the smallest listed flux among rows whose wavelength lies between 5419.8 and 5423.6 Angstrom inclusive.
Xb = 18.59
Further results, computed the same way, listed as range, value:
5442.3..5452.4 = 17.93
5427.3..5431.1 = 17.49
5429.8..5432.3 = 17.25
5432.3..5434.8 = 17.19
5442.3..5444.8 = 19.67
